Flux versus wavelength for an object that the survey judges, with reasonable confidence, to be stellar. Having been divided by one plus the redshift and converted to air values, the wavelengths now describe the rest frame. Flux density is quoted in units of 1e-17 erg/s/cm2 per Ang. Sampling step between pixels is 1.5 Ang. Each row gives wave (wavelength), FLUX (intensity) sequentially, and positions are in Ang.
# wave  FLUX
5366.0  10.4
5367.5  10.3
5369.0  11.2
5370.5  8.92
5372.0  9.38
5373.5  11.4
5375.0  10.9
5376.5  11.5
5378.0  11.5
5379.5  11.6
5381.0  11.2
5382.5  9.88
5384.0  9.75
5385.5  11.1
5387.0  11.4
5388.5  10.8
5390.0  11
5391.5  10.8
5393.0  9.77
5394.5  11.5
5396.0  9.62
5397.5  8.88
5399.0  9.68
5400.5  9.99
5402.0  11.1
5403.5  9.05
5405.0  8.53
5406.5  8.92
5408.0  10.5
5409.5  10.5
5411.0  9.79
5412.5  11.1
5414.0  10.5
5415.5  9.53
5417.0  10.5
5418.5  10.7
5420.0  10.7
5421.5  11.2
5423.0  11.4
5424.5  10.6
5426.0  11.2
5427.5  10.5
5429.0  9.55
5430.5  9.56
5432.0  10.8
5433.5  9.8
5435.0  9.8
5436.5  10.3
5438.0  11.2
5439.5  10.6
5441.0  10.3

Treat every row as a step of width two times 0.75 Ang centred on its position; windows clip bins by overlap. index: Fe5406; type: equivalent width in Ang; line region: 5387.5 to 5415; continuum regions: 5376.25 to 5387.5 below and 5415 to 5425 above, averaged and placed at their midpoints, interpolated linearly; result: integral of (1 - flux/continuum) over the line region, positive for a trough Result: 1.8 Ang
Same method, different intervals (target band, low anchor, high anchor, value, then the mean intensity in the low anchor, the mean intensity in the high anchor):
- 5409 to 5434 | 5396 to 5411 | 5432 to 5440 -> -1.0 Ang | 9.69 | 10.4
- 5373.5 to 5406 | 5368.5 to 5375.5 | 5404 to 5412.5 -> -1.4 Ang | 10.3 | 9.76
